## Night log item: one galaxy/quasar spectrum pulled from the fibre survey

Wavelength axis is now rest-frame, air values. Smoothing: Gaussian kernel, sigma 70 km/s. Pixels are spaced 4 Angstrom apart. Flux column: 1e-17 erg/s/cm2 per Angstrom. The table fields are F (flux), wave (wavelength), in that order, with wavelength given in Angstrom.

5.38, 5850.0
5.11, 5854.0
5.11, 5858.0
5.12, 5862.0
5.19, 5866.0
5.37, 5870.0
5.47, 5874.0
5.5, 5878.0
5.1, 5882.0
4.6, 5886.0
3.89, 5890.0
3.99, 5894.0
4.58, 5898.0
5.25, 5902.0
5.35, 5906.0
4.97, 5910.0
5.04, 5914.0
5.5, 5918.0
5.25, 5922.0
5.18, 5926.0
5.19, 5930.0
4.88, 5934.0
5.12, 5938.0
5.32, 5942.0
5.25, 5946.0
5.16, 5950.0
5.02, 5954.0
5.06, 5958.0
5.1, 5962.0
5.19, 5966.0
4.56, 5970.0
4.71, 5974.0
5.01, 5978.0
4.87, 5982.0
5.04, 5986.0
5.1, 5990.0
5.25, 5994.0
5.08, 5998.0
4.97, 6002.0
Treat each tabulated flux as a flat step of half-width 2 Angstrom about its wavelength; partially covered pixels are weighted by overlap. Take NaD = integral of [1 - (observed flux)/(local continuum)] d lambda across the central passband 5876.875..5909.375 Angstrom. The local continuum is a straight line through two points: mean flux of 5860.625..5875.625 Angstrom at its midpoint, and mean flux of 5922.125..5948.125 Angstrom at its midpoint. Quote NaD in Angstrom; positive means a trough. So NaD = 2.9 Angstrom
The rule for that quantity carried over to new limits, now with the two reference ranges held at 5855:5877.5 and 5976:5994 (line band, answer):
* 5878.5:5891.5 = 1.4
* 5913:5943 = -0.2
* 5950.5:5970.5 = 0.2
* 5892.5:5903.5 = 1.3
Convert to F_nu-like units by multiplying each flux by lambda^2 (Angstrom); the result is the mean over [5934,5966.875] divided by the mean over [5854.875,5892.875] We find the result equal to 1.1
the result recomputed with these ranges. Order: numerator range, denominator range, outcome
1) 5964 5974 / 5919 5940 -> 0.95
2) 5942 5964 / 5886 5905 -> 1.17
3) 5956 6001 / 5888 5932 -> 1.04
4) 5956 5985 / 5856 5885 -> 0.97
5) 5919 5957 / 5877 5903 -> 1.13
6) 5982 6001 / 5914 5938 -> 1.00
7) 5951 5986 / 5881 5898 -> 1.16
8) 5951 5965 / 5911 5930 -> 0.98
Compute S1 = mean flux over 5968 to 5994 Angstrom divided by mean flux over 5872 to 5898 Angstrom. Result 1.0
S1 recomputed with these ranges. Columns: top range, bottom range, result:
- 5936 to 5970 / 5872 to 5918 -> 1.04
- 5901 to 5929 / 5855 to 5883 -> 0.99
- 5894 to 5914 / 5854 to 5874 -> 0.95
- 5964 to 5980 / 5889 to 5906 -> 1.07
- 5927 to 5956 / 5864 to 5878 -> 0.96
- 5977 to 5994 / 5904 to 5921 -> 0.96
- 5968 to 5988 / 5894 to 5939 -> 0.95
